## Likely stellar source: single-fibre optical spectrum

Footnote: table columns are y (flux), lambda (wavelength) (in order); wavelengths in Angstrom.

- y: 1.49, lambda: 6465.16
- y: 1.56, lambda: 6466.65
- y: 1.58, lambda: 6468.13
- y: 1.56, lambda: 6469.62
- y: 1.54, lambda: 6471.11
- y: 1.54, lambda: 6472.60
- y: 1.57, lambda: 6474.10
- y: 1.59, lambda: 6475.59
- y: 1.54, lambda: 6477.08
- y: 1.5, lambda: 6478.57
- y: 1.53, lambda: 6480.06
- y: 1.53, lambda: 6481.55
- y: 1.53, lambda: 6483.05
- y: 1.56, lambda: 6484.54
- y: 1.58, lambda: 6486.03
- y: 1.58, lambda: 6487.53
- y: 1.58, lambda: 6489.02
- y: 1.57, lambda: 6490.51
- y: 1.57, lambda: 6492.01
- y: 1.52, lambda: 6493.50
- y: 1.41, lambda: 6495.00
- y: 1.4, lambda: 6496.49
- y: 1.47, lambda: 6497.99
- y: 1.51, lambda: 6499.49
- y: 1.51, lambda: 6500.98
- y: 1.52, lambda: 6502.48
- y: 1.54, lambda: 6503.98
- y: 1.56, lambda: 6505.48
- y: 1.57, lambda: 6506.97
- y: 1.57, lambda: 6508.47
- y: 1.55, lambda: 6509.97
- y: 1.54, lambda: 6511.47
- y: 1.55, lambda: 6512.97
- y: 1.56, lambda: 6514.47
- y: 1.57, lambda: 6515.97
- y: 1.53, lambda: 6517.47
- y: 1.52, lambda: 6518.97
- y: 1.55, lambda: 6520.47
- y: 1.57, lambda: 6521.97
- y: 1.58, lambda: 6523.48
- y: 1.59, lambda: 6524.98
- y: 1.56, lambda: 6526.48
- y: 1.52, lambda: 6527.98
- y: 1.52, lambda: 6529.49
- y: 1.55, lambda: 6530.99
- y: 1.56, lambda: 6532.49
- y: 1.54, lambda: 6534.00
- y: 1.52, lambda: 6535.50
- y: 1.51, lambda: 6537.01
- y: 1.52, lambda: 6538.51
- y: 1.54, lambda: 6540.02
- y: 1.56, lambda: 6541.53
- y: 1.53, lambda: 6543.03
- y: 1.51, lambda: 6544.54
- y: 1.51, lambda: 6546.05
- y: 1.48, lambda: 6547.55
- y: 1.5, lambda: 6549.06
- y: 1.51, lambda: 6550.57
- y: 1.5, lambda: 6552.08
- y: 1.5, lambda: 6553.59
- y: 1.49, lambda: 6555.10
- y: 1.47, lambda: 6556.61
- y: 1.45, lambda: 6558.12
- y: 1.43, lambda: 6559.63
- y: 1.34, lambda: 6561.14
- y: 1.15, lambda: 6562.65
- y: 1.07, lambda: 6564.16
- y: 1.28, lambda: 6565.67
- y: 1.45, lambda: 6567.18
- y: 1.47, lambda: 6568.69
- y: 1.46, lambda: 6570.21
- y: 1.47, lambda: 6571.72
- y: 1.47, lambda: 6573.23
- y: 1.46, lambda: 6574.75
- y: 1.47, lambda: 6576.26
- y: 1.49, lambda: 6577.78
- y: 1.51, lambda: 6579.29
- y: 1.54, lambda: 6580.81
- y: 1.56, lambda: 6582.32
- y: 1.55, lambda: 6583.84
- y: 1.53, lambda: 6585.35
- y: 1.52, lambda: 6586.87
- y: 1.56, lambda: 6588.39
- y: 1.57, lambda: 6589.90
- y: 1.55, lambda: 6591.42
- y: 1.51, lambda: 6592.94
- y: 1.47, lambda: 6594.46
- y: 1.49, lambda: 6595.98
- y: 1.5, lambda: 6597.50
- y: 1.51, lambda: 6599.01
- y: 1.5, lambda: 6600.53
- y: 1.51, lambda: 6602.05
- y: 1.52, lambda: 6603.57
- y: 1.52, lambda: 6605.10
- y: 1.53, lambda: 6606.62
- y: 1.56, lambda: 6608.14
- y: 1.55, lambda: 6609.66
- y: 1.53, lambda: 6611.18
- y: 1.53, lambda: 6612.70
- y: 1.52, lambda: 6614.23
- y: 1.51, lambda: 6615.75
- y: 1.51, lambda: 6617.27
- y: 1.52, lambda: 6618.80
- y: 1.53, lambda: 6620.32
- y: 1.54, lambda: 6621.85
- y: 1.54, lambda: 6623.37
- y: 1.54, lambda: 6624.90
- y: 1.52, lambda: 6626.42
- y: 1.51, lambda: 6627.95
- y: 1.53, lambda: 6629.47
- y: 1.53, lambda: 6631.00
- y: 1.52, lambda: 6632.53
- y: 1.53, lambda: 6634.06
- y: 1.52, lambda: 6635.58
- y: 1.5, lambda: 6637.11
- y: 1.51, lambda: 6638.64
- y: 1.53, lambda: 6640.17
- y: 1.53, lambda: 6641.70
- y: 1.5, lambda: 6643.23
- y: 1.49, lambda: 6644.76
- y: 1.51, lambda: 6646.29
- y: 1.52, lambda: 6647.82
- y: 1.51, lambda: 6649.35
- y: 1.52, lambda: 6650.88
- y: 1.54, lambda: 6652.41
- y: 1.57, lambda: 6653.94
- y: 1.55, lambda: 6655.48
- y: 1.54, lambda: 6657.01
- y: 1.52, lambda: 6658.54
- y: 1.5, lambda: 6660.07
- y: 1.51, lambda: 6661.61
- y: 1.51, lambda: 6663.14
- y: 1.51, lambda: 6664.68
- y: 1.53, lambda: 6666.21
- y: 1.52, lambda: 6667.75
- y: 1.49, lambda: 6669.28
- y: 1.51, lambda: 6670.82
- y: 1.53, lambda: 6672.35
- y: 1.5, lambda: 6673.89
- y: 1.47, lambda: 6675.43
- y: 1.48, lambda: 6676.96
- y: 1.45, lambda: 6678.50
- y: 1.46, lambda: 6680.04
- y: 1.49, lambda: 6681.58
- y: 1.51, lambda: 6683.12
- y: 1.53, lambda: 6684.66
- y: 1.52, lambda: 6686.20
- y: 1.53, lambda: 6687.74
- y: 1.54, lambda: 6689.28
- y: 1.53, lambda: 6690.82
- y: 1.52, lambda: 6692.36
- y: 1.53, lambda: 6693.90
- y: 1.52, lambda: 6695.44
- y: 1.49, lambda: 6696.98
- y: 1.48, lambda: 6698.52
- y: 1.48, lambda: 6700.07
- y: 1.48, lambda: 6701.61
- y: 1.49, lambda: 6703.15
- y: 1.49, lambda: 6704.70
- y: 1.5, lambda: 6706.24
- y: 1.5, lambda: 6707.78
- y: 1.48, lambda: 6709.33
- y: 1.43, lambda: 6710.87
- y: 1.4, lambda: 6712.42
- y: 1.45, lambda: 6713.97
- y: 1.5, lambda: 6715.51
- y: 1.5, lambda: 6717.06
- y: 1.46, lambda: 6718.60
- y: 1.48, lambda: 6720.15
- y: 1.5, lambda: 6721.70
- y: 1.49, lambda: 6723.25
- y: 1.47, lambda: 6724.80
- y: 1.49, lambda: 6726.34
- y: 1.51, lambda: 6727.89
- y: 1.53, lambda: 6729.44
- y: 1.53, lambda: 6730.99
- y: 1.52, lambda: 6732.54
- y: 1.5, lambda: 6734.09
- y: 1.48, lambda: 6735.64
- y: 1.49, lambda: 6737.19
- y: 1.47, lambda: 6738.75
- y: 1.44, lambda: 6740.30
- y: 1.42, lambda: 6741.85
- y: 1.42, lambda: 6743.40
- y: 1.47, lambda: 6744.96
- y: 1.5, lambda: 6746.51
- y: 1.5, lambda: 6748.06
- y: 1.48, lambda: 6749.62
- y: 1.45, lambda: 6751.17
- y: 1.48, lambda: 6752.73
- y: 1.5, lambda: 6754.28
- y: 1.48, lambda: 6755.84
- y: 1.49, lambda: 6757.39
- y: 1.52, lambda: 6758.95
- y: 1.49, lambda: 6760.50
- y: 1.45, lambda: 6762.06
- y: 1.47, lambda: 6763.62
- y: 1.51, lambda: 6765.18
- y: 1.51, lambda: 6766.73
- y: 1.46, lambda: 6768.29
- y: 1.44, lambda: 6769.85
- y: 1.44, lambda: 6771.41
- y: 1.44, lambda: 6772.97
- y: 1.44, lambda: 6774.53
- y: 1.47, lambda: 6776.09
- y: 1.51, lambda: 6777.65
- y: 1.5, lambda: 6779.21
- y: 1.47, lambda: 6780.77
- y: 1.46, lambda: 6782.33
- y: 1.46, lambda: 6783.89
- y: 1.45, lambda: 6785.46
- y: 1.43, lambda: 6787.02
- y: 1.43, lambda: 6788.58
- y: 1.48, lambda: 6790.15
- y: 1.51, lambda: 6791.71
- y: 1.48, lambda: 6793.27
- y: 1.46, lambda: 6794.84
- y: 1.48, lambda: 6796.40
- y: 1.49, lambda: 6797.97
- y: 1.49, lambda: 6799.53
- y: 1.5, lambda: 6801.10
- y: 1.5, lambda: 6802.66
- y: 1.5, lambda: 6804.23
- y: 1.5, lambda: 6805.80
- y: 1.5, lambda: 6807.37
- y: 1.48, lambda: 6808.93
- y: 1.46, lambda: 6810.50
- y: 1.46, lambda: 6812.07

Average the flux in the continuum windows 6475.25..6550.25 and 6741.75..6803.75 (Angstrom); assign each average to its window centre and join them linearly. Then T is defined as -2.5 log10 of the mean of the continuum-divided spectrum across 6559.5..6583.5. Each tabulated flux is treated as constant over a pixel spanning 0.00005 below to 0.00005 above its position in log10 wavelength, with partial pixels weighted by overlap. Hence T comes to 0.08 mag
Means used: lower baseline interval 1.54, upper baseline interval 1.47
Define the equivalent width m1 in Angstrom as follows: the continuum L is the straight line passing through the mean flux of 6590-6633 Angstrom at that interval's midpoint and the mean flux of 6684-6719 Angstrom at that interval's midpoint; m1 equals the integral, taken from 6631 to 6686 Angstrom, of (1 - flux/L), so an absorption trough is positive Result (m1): -0.2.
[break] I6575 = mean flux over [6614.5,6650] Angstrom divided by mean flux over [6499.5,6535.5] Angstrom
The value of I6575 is 0.98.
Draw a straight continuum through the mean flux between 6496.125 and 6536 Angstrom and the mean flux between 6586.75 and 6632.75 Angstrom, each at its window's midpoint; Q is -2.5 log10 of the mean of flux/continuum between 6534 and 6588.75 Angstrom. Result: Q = 0.05 mag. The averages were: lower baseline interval 1.54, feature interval 1.47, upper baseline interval 1.52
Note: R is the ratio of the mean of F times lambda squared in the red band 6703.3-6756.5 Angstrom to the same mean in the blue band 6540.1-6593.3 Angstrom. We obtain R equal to 1.1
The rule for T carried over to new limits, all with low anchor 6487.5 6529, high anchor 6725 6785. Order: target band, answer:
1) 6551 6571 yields 0.10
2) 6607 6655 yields -0.01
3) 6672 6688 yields 0.00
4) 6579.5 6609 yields -0.01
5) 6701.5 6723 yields 0.01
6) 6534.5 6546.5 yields 0.00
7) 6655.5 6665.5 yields -0.01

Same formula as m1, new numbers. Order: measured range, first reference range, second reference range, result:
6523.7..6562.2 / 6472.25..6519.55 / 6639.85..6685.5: 0.57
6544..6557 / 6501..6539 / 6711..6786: 0.34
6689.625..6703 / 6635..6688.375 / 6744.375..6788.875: -0.05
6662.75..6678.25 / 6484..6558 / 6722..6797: -0.07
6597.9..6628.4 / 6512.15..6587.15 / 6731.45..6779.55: -0.79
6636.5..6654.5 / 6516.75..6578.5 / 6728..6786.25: -0.49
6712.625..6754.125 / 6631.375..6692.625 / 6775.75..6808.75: 0.39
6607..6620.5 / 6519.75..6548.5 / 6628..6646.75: -0.07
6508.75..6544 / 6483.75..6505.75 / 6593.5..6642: -0.50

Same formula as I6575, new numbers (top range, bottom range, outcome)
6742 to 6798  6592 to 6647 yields 0.97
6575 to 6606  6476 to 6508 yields 0.99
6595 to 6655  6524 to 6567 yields 1.03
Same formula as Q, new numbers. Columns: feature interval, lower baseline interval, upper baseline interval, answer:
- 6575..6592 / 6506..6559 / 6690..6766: -0.01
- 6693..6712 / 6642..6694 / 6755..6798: 0.01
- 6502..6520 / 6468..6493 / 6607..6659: 0.00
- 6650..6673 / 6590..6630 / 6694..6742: -0.01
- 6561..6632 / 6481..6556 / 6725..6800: 0.02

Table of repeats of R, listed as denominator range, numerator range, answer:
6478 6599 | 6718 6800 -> 1.05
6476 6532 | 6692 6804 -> 1.03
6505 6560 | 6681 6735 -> 1.03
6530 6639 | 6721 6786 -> 1.04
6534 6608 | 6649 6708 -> 1.05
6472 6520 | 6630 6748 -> 1.03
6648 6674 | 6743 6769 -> 1.00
